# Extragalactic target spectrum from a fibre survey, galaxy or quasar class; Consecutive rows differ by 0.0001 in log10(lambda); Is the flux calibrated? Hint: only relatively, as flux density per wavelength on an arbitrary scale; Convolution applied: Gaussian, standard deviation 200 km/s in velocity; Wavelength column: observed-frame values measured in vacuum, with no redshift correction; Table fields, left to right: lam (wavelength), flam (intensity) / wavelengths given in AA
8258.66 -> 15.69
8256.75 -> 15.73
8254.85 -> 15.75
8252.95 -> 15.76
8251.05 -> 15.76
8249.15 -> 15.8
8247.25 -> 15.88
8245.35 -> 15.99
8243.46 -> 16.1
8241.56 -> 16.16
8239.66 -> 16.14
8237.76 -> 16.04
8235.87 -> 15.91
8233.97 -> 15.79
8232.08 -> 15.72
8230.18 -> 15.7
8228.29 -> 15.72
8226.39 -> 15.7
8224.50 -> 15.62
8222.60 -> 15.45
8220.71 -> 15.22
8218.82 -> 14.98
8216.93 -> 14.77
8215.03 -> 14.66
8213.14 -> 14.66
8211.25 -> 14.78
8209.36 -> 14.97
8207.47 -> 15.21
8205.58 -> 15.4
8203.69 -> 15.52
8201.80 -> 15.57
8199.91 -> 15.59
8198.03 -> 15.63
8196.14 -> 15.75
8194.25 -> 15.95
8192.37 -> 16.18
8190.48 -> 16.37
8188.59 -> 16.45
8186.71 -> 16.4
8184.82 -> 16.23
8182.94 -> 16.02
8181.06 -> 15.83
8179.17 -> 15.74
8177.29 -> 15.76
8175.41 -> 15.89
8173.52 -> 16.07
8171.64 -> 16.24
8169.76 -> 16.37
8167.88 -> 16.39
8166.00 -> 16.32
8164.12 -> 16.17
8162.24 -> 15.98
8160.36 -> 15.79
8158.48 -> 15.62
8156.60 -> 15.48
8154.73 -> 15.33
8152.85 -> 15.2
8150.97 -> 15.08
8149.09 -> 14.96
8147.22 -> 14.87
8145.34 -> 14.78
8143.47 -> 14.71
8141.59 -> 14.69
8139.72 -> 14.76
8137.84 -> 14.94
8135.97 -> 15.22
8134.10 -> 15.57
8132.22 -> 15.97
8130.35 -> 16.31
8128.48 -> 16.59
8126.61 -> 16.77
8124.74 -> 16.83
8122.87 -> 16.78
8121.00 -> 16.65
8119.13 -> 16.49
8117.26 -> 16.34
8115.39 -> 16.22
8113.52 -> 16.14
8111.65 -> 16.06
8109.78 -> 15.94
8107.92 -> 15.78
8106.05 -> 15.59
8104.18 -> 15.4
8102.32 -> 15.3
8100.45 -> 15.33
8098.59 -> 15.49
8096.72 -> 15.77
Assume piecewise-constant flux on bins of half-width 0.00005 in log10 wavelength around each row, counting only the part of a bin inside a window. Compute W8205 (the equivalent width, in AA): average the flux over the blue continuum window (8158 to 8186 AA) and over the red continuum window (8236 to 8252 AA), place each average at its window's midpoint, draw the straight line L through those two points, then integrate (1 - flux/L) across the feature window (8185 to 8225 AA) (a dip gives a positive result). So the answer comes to 1.3 AA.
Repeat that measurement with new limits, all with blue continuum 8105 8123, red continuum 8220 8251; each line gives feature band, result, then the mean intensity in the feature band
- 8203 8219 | 0.9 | 15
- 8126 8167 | 1.5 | 15.5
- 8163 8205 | -0.1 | 16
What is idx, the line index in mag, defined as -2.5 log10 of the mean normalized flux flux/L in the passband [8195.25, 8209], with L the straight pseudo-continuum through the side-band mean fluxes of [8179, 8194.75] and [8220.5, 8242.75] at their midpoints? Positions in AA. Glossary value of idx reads 0.04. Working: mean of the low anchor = 16.2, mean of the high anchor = 15.8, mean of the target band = 15.5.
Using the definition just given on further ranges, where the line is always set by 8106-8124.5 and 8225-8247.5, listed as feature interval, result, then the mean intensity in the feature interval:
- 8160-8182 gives 0.003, 16.1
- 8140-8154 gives 0.088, 14.9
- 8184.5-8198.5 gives -0.006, 16.1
